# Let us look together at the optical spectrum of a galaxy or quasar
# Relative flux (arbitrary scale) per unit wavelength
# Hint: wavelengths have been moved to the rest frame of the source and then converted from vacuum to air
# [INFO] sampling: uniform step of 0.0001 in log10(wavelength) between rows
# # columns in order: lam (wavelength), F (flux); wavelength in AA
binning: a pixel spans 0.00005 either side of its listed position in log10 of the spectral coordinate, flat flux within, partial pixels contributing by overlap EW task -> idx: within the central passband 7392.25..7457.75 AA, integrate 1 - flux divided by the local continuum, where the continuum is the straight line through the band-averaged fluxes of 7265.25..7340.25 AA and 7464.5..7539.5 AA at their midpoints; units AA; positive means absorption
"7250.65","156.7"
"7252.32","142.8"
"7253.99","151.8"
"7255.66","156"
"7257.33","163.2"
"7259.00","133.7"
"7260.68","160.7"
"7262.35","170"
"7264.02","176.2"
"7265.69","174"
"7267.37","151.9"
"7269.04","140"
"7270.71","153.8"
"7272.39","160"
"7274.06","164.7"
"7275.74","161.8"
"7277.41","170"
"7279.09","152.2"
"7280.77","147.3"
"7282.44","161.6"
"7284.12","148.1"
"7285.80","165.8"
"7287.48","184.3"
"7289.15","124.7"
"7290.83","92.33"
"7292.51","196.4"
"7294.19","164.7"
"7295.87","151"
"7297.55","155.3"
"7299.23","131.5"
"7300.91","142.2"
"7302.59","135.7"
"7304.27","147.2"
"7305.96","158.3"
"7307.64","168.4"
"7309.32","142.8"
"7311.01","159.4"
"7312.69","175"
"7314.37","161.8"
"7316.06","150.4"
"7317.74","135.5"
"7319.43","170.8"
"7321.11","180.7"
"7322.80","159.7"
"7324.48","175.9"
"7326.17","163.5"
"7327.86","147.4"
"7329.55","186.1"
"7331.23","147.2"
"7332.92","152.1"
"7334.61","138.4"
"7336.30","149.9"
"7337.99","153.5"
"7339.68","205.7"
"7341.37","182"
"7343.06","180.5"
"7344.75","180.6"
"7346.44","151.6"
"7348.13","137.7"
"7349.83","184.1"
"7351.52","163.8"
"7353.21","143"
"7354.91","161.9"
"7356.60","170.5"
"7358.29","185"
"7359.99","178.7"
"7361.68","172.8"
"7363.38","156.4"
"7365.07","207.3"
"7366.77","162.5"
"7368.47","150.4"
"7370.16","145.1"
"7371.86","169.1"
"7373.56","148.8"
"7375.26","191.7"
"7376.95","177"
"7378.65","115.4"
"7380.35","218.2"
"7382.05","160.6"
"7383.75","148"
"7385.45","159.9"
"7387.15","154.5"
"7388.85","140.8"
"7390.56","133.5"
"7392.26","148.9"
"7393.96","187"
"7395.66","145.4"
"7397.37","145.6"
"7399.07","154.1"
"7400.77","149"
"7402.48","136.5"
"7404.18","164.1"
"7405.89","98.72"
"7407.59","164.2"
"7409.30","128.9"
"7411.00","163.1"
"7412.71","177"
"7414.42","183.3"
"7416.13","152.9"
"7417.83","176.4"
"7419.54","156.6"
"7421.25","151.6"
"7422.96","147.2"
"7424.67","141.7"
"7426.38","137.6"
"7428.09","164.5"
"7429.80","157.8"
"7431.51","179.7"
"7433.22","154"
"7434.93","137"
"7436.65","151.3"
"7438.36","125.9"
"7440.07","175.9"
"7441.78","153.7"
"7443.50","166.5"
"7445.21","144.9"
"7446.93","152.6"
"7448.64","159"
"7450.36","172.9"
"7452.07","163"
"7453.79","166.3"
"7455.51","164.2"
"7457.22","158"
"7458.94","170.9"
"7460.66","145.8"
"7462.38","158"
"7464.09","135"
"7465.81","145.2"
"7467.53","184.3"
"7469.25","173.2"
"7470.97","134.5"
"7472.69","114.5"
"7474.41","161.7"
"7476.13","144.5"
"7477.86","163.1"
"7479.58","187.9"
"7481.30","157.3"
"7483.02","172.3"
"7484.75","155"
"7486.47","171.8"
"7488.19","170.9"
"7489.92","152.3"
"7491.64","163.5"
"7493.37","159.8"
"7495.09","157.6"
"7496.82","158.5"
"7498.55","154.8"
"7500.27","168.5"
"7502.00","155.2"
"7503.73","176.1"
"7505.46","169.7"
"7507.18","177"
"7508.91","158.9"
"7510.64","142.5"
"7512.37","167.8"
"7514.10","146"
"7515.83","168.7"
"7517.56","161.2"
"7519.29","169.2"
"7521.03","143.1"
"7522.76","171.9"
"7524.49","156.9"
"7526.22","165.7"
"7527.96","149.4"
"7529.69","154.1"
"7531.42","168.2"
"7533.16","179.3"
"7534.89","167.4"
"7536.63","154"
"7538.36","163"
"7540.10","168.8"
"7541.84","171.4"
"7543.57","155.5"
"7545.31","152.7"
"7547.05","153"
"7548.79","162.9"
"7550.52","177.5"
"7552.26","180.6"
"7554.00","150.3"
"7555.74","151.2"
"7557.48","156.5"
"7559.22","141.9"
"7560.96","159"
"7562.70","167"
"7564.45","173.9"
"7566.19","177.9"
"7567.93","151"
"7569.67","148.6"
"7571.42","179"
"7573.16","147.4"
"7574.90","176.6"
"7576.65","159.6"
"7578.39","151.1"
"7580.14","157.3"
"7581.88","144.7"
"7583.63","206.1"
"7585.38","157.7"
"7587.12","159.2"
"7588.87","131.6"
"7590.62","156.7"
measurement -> 1.5 AA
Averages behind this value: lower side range 157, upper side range 161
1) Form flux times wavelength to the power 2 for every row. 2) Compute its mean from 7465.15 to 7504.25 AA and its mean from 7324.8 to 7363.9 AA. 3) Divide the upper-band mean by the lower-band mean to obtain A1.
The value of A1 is 1.01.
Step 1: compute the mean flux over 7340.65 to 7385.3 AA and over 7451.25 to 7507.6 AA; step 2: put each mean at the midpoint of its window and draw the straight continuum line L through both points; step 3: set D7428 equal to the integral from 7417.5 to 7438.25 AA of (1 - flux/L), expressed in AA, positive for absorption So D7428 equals 1.3 AA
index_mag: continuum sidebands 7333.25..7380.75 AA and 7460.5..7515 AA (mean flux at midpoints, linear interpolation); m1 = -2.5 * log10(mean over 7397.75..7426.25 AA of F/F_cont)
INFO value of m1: 0.08 mag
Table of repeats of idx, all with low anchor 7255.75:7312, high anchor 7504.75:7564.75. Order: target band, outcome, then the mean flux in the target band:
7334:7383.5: -3.17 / 167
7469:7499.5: 0.36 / 158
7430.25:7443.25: 0.35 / 155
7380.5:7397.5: 0.24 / 155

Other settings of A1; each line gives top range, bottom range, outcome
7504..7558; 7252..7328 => 1.11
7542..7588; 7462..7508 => 1.03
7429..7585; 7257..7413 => 1.06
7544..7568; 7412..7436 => 1.06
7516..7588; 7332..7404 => 1.05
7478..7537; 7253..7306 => 1.12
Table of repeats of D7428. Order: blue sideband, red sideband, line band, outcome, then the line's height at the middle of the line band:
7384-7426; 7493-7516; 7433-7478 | 0.7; 157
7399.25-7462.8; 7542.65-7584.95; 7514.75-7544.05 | -0.5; 160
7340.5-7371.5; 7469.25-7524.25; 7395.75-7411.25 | 2.0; 165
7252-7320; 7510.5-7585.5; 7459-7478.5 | 1.0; 160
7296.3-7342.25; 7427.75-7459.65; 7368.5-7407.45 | 1.1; 159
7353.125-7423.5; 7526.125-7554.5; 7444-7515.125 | 1.0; 162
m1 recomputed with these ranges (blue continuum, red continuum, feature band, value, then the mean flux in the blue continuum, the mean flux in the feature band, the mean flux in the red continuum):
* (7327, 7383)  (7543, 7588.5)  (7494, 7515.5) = 0.009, 166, 161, 161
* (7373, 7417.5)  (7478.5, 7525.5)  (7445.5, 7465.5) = 0.013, 156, 158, 163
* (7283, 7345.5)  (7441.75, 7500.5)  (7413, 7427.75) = 0.012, 159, 157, 159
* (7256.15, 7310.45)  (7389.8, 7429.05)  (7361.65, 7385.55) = -0.084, 155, 165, 153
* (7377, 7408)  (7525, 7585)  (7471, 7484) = 0.011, 152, 156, 162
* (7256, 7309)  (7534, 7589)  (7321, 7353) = -0.056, 155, 164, 161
